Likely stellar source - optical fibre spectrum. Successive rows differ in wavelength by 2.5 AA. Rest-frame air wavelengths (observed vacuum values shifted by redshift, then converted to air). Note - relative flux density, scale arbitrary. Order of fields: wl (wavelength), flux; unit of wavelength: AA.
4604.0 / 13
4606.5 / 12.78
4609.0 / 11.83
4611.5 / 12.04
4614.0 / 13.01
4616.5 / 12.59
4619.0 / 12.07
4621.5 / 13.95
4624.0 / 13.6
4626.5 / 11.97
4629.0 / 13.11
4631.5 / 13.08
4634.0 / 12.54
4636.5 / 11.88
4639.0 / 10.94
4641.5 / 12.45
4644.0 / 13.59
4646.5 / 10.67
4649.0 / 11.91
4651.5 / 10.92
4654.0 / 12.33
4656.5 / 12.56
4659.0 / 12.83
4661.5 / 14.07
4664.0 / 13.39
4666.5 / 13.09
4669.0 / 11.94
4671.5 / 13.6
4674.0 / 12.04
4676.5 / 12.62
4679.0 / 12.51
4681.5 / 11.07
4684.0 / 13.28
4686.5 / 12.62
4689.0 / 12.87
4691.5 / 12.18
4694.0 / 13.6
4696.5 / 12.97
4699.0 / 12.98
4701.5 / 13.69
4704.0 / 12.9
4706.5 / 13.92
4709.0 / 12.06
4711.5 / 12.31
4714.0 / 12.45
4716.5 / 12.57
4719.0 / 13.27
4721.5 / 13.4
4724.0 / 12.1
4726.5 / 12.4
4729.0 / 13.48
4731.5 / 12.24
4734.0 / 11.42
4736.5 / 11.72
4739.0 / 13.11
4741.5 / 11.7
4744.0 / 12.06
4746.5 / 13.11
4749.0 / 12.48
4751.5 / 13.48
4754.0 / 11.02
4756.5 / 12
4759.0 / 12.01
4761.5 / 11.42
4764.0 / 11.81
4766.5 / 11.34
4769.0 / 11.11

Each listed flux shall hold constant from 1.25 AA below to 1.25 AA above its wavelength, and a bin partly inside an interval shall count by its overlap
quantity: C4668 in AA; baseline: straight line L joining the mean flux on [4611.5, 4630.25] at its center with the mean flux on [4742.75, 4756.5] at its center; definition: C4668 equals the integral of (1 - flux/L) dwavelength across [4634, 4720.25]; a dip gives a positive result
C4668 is 0.4 AA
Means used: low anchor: 12.8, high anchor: 12.4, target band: 12.6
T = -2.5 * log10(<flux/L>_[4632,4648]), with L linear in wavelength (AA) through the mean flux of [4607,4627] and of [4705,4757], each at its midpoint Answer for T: 0.050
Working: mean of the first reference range 12.7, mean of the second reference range 12.5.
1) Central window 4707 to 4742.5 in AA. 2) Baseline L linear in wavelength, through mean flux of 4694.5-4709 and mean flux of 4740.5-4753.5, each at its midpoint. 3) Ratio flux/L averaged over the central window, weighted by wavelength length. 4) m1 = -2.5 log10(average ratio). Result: 0.03 mag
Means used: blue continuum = 13.2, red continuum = 12.5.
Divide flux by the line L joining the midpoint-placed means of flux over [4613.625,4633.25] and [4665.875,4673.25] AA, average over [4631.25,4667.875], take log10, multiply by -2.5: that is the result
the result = 0.04 mag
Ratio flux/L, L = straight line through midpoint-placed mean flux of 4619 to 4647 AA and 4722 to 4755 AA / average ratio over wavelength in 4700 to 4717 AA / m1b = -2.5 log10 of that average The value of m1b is -0.04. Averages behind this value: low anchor 12.6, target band 12.9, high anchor 12.4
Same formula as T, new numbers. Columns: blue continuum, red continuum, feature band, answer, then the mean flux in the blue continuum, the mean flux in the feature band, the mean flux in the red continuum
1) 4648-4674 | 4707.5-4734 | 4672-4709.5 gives -0.015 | 12.6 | 12.8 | 12.6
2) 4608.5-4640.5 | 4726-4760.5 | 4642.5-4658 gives 0.040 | 12.5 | 12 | 12.3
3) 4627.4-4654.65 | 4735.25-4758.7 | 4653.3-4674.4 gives -0.066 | 12.1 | 12.9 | 12.3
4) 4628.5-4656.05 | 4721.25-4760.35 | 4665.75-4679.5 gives -0.039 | 12.1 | 12.6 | 12.3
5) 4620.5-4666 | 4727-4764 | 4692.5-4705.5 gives -0.072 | 12.5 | 13.2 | 12.2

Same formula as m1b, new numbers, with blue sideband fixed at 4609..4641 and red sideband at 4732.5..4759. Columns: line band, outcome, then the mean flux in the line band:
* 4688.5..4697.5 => -0.048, 12.9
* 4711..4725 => -0.038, 12.7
